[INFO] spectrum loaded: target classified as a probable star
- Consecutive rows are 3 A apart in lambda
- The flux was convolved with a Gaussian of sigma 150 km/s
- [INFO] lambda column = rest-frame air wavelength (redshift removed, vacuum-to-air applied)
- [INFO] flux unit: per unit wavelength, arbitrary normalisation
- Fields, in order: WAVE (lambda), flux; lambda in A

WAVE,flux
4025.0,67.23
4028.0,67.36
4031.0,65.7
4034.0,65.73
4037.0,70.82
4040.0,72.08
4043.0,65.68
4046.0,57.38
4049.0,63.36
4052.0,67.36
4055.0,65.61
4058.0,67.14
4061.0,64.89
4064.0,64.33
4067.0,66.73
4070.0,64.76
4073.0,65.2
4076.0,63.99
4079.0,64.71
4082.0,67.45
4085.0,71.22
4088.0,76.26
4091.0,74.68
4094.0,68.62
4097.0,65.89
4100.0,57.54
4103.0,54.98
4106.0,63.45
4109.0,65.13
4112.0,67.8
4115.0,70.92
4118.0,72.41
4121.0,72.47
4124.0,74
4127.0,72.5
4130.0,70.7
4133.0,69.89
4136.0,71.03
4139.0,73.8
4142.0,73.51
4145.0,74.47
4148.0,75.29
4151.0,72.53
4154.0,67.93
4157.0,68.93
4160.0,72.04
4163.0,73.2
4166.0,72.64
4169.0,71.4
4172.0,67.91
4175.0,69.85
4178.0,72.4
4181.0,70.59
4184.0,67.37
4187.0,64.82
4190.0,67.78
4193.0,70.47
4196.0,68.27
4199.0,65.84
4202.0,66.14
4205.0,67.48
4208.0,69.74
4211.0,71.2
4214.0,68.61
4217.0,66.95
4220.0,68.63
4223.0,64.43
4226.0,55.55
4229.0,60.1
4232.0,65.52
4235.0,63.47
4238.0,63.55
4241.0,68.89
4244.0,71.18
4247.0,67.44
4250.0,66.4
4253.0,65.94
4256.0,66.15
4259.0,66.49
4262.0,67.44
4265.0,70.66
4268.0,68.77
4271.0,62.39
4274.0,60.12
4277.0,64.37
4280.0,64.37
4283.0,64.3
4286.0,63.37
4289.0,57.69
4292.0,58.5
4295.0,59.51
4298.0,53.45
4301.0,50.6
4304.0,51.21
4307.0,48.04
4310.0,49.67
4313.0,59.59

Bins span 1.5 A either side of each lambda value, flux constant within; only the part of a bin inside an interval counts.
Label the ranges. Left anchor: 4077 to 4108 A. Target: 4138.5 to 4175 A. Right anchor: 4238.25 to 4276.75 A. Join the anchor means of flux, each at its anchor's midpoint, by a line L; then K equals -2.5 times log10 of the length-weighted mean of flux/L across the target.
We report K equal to -0.08 mag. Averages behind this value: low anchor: 66.4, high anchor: 66.6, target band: 71.8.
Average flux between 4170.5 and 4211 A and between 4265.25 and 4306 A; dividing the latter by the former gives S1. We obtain 0.88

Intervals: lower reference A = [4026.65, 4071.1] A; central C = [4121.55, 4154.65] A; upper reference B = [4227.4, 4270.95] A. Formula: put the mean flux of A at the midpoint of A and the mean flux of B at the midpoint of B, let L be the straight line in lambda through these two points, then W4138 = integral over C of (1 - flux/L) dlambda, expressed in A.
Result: -3.2 A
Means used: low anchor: 65.9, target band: 72.4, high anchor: 66.4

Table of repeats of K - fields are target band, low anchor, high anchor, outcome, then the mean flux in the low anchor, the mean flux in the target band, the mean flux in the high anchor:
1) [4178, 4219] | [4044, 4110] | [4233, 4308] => -0.075 mag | 65.5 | 68.3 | 62.7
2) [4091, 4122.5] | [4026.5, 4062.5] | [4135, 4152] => 0.070 mag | 66.1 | 66.3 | 73.5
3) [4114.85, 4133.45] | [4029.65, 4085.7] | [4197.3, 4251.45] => -0.094 mag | 65.9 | 72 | 66.2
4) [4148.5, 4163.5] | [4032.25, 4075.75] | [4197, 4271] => -0.078 mag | 65.7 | 71.1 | 66.5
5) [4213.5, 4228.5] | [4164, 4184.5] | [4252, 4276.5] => 0.064 mag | 70.5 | 64.3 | 65.9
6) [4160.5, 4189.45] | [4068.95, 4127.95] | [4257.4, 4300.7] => -0.072 mag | 67.7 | 70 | 62.6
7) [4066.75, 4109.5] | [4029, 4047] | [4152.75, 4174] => 0.034 mag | 66.5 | 66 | 70.6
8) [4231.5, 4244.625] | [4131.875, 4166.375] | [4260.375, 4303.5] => -0.020 mag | 72.1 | 66.3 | 61.6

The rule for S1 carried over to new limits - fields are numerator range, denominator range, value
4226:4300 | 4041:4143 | 0.95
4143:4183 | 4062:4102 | 1.07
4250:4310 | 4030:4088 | 0.92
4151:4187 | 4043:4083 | 1.08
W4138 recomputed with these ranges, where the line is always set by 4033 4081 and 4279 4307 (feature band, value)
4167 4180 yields -1.9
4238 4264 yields -3.7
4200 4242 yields -4.0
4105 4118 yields -0.8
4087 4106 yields -0.5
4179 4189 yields -1.1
